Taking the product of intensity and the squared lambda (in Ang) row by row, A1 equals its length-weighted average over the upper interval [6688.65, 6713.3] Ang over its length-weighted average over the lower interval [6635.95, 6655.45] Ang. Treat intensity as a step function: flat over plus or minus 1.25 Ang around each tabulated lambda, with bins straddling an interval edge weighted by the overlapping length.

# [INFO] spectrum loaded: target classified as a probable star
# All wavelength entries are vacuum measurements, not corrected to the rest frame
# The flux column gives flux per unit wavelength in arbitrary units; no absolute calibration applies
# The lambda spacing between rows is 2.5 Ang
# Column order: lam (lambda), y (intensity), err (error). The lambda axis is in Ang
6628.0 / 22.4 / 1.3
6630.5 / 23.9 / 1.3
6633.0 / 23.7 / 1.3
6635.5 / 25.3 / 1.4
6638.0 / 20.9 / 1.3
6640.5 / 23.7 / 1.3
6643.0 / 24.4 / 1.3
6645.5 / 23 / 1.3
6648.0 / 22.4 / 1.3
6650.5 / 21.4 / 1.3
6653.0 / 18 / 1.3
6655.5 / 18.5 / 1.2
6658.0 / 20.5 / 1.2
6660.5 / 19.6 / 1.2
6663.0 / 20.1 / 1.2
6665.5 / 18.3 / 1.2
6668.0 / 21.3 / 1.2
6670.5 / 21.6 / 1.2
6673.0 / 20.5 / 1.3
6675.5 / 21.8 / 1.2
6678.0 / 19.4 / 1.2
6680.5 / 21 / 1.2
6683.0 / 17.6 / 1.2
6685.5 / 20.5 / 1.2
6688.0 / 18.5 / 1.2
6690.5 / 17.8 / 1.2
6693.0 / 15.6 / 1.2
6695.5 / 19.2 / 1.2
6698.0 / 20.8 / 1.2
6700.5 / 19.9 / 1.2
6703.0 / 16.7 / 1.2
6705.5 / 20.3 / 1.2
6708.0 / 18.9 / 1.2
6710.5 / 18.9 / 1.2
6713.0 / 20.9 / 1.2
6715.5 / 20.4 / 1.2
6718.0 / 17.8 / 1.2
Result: 0.9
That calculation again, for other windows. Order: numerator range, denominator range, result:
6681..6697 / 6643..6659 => 0.89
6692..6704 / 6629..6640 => 0.81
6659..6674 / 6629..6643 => 0.87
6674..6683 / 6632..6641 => 0.88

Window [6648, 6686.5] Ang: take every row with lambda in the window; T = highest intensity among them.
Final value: 22.4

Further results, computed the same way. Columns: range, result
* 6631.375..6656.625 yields 25.3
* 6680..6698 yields 21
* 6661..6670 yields 21.3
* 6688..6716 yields 20.9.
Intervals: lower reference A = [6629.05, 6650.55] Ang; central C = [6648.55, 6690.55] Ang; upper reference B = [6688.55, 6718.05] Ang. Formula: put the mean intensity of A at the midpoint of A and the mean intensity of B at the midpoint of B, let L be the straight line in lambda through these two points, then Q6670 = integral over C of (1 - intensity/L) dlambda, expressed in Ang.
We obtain 2.7 Ang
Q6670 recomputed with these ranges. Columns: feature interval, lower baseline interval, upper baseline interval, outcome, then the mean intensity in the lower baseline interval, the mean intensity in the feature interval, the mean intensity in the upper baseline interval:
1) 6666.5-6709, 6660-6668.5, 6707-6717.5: 0.42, 19.7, 19.5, 19.7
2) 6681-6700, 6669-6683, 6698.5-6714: 1.19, 20.6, 18.7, 19.3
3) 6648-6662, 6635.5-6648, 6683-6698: 1.30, 23.2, 19.9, 18.5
